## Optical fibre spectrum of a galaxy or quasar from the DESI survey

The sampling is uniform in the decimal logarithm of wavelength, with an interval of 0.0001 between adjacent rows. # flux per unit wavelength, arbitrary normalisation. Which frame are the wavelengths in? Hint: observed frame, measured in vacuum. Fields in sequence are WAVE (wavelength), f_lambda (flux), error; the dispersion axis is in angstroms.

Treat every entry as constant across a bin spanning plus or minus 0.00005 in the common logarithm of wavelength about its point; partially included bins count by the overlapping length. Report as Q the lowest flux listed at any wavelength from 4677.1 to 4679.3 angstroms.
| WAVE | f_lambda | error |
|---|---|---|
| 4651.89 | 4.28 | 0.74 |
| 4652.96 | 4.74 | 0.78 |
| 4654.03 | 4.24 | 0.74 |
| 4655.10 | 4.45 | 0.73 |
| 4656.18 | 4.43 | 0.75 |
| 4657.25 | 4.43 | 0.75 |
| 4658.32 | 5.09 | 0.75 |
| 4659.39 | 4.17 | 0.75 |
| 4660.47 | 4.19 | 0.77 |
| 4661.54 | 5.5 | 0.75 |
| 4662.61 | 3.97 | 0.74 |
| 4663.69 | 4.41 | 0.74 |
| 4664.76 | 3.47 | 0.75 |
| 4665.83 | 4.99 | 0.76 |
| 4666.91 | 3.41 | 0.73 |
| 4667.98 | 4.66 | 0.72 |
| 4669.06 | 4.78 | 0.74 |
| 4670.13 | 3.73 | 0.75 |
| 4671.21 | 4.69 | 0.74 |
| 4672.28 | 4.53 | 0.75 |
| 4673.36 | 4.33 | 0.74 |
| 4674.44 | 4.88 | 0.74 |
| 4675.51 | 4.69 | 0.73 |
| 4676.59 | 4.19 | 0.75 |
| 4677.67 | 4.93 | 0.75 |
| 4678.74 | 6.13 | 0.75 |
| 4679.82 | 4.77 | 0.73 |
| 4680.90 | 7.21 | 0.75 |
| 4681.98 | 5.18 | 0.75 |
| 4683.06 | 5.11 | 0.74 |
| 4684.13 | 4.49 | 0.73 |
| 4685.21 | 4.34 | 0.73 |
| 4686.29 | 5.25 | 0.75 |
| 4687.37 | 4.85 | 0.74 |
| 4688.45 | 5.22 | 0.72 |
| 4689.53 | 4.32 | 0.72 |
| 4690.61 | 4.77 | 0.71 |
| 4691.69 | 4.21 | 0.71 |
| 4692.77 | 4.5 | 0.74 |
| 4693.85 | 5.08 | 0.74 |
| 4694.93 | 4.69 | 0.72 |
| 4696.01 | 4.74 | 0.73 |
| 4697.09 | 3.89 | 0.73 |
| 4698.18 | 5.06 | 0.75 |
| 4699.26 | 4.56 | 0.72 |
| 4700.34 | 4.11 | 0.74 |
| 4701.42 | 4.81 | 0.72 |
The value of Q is 4.93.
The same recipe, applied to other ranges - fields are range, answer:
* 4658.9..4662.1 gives 4.17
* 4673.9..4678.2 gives 4.19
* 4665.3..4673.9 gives 3.41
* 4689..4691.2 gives 4.32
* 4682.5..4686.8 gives 4.34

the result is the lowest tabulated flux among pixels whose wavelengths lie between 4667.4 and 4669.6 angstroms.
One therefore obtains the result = 4.66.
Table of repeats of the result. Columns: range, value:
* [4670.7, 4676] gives 4.33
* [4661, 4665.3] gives 3.47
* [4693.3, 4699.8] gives 3.89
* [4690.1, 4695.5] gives 4.21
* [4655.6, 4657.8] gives 4.43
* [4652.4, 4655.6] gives 4.24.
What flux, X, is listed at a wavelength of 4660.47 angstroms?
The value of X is 4.19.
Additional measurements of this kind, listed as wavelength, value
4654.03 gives 4.24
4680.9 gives 7.21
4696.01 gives 4.74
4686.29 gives 5.25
